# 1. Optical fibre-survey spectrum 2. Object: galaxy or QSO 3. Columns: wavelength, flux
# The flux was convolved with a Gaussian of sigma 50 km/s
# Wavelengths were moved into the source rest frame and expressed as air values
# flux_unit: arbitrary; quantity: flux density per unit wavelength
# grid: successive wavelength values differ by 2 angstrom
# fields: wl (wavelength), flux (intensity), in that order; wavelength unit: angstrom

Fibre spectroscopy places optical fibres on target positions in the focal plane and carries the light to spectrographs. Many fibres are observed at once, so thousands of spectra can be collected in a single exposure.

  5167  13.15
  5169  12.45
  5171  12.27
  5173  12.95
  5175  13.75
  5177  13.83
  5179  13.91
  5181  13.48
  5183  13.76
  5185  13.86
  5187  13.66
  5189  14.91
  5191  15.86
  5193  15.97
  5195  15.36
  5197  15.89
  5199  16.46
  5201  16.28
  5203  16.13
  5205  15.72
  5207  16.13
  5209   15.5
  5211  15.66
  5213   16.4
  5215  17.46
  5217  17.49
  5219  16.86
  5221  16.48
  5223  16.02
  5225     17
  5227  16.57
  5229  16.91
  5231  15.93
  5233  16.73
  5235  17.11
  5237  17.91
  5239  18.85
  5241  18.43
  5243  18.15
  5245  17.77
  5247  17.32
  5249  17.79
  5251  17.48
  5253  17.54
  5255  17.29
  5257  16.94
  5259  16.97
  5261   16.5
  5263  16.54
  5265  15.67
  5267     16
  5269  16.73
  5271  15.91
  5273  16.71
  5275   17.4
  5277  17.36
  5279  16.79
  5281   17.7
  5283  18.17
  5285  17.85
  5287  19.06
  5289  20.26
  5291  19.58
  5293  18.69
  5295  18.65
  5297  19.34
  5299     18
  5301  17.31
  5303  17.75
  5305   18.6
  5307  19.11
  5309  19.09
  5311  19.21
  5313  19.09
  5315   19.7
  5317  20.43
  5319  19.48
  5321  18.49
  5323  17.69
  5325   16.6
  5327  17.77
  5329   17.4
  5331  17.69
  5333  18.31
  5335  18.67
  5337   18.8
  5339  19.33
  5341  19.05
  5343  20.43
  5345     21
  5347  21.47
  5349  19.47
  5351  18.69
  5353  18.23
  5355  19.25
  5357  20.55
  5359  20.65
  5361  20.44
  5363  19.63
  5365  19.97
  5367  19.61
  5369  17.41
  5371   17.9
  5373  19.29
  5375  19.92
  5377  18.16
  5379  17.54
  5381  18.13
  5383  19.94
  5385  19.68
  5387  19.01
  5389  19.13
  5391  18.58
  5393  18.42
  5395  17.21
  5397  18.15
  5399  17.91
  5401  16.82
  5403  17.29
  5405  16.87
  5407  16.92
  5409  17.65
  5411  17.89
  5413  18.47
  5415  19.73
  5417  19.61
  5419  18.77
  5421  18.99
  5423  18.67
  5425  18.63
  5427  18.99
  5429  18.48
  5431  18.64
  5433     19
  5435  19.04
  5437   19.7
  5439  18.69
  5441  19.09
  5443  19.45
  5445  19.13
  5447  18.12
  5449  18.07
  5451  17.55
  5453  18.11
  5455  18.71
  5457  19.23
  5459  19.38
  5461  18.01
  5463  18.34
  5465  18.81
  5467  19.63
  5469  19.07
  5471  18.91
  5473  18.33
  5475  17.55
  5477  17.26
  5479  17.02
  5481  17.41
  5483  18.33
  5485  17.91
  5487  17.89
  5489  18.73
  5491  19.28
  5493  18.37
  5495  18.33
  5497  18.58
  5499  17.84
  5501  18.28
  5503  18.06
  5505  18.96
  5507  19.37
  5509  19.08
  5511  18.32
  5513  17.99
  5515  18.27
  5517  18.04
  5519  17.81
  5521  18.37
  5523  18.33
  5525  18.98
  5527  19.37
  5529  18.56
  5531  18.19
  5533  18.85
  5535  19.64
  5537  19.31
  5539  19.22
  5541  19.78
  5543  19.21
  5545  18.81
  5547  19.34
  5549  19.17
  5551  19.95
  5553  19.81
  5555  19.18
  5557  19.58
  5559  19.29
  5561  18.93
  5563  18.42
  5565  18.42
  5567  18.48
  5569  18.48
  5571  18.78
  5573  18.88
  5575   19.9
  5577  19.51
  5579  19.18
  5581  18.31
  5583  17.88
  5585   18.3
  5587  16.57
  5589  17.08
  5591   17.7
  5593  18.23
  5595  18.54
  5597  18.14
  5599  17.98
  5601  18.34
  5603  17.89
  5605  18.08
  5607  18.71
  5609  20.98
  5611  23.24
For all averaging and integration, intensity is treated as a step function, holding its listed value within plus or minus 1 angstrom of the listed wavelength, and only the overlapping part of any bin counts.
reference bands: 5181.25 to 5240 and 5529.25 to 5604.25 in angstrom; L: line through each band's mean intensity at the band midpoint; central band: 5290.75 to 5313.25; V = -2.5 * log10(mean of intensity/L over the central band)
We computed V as -0.11 mag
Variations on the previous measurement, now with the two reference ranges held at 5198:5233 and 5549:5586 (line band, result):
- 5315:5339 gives -0.07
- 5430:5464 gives -0.04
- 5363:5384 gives -0.08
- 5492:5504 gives 0.01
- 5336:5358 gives -0.13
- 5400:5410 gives 0.04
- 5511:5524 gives 0.03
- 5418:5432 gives -0.05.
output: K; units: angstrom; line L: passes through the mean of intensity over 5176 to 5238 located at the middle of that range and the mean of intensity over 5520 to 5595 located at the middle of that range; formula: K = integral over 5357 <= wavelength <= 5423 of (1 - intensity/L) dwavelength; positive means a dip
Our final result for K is -4.8 angstrom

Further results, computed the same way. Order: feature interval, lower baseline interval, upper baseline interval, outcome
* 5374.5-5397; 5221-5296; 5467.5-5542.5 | -0.9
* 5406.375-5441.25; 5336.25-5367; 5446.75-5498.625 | 0.4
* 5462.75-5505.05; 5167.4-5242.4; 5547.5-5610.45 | -0.9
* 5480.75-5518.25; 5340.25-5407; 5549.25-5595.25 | 0.8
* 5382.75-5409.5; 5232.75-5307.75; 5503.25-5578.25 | 0.3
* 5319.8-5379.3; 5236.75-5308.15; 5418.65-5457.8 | -2.6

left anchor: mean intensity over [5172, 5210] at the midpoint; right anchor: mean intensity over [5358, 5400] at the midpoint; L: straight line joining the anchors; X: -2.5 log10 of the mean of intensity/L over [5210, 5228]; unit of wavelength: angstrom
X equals -0.08 mag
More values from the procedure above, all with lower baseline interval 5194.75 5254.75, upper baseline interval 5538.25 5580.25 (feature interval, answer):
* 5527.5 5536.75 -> 0.00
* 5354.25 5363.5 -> -0.14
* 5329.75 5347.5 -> -0.10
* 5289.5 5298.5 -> -0.10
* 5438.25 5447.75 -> -0.03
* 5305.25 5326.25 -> -0.08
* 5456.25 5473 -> -0.02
